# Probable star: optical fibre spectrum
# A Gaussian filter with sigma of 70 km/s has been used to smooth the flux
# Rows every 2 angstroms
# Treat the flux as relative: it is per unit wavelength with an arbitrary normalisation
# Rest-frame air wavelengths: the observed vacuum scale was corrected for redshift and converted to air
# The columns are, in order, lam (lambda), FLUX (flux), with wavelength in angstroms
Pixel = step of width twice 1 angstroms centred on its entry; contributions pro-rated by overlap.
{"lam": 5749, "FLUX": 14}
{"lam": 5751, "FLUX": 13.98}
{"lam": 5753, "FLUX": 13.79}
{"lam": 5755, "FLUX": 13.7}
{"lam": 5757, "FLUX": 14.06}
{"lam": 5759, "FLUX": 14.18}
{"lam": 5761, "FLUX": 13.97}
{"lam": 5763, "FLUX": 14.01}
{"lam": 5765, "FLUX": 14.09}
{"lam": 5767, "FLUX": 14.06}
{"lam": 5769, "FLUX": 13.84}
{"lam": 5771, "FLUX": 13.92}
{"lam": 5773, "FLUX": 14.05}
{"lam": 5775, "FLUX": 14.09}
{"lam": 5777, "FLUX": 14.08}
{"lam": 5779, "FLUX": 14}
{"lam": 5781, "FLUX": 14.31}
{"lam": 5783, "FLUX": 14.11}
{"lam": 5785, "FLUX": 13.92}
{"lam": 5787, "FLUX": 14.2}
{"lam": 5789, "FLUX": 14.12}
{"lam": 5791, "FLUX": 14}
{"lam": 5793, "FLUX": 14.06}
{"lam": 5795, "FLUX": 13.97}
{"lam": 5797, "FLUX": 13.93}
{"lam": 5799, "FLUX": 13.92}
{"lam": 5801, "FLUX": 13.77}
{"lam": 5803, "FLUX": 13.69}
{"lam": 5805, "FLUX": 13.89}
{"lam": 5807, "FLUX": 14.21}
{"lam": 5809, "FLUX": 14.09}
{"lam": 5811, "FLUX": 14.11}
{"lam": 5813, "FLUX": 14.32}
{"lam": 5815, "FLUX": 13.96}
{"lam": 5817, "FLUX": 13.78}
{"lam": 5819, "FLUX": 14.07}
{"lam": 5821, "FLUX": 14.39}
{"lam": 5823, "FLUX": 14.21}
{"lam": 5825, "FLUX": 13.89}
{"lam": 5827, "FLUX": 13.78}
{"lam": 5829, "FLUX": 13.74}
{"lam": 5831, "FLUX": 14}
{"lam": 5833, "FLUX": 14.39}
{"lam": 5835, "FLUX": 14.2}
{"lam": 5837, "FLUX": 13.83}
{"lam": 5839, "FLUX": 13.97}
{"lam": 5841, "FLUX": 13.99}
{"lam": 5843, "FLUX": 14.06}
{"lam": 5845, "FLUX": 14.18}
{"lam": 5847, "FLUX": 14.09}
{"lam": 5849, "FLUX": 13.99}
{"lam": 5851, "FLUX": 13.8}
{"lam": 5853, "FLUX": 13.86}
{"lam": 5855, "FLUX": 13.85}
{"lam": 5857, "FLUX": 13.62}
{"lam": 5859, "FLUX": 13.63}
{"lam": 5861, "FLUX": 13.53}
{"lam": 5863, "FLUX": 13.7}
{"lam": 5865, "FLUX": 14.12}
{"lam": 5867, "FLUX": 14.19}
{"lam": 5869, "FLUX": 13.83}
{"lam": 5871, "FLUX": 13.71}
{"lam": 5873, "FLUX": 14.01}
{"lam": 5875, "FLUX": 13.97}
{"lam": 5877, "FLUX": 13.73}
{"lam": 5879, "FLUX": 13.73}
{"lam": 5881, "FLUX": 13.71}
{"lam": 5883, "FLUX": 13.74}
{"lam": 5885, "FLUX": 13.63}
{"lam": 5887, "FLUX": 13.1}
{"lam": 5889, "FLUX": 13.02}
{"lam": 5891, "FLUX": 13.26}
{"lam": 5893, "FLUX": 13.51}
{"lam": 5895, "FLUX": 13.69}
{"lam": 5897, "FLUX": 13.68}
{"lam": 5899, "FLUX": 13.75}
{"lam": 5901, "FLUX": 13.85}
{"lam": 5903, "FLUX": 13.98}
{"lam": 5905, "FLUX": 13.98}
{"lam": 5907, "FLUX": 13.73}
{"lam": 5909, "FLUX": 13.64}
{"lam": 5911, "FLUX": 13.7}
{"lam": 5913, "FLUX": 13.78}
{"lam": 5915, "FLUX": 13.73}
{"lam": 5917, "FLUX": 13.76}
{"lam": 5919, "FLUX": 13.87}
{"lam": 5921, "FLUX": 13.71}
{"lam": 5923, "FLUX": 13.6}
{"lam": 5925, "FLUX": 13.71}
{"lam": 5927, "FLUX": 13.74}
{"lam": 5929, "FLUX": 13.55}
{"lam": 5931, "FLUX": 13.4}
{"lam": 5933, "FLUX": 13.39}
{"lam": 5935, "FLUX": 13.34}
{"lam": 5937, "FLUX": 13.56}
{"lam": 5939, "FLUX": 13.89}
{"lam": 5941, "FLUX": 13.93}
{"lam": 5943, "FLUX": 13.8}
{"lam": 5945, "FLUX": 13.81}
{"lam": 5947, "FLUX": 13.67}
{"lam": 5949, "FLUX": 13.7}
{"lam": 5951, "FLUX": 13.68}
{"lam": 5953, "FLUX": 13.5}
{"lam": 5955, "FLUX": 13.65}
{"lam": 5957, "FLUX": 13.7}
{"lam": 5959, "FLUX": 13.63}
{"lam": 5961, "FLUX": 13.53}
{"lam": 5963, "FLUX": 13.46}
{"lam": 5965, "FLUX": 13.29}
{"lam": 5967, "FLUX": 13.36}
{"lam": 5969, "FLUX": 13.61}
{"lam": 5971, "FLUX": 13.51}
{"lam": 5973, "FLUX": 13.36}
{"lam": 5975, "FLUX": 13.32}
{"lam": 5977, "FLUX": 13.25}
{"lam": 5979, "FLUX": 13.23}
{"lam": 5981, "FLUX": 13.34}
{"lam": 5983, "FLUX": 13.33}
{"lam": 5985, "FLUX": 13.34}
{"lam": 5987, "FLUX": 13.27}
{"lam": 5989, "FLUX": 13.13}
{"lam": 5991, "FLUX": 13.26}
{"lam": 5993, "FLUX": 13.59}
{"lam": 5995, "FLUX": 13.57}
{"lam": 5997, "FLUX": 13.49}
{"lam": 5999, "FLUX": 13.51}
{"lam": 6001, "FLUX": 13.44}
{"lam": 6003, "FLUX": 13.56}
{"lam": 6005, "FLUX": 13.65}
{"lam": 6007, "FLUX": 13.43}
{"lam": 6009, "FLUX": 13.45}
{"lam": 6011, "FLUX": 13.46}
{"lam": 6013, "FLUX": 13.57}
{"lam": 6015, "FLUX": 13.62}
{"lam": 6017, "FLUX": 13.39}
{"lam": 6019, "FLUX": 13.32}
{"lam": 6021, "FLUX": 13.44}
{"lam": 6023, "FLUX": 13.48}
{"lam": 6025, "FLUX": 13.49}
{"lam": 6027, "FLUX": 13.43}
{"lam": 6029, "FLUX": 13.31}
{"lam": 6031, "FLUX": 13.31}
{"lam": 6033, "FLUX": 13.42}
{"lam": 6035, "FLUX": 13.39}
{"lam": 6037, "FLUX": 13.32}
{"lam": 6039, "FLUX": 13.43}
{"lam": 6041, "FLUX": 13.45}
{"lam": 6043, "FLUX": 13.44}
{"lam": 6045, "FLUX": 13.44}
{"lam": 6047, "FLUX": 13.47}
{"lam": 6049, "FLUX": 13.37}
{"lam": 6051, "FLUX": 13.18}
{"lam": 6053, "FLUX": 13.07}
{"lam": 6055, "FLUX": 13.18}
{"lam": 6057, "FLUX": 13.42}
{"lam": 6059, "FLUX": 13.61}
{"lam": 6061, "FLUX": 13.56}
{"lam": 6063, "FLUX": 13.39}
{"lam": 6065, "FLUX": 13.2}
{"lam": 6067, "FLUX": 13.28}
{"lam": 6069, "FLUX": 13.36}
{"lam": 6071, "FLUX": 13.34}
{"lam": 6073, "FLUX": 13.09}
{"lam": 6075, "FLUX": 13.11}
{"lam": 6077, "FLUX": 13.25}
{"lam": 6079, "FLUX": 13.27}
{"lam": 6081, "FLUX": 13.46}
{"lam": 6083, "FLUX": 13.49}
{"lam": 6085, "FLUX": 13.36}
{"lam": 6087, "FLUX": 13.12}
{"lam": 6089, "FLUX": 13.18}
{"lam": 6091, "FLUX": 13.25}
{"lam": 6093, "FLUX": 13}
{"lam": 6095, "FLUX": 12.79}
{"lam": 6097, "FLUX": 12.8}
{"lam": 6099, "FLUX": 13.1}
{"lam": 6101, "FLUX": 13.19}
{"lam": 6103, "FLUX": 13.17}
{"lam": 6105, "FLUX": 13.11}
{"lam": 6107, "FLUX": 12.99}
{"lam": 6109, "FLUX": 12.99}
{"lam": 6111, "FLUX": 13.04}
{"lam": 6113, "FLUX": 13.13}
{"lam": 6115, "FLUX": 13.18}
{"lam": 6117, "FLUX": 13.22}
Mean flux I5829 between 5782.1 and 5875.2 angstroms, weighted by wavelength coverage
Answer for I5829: 14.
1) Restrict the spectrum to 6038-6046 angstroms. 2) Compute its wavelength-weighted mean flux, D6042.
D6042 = 13.4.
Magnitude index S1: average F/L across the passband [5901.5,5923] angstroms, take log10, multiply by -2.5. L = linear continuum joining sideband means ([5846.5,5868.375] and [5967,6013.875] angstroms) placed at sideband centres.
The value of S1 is -0.01 mag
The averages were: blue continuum 13.8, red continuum 13.4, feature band 13.8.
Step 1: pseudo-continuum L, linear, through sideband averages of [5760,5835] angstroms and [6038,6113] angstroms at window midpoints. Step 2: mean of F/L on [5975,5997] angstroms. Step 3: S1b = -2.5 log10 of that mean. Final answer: 0.01 mag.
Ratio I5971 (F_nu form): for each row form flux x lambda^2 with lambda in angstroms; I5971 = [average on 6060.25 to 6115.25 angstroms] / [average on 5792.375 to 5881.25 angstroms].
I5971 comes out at 1.03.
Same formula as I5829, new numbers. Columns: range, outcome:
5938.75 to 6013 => 13.5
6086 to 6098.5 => 13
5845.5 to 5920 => 13.7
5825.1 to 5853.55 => 14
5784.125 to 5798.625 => 14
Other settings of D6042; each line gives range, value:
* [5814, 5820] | 13.9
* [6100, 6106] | 13.2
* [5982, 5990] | 13.3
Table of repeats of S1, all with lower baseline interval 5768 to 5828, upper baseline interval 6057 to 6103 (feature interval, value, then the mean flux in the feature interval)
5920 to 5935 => 0.01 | 13.6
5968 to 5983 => 0.01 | 13.4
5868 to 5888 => 0.01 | 13.7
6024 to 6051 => 0.00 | 13.4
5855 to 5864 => 0.02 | 13.6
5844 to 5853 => -0.01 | 14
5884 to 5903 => 0.02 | 13.5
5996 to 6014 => 0.00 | 13.5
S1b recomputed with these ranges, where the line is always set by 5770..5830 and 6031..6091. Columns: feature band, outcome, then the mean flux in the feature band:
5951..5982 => 0.01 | 13.5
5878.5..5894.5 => 0.03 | 13.5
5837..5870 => 0.00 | 13.9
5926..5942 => 0.01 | 13.6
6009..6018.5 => 0.00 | 13.5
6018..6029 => 0.00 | 13.4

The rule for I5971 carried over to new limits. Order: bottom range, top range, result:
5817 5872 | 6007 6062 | 1.03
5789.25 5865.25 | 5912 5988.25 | 1.01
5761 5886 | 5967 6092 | 1.03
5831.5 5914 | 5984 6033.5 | 1.02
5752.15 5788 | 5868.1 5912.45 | 1.02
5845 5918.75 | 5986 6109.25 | 1.02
